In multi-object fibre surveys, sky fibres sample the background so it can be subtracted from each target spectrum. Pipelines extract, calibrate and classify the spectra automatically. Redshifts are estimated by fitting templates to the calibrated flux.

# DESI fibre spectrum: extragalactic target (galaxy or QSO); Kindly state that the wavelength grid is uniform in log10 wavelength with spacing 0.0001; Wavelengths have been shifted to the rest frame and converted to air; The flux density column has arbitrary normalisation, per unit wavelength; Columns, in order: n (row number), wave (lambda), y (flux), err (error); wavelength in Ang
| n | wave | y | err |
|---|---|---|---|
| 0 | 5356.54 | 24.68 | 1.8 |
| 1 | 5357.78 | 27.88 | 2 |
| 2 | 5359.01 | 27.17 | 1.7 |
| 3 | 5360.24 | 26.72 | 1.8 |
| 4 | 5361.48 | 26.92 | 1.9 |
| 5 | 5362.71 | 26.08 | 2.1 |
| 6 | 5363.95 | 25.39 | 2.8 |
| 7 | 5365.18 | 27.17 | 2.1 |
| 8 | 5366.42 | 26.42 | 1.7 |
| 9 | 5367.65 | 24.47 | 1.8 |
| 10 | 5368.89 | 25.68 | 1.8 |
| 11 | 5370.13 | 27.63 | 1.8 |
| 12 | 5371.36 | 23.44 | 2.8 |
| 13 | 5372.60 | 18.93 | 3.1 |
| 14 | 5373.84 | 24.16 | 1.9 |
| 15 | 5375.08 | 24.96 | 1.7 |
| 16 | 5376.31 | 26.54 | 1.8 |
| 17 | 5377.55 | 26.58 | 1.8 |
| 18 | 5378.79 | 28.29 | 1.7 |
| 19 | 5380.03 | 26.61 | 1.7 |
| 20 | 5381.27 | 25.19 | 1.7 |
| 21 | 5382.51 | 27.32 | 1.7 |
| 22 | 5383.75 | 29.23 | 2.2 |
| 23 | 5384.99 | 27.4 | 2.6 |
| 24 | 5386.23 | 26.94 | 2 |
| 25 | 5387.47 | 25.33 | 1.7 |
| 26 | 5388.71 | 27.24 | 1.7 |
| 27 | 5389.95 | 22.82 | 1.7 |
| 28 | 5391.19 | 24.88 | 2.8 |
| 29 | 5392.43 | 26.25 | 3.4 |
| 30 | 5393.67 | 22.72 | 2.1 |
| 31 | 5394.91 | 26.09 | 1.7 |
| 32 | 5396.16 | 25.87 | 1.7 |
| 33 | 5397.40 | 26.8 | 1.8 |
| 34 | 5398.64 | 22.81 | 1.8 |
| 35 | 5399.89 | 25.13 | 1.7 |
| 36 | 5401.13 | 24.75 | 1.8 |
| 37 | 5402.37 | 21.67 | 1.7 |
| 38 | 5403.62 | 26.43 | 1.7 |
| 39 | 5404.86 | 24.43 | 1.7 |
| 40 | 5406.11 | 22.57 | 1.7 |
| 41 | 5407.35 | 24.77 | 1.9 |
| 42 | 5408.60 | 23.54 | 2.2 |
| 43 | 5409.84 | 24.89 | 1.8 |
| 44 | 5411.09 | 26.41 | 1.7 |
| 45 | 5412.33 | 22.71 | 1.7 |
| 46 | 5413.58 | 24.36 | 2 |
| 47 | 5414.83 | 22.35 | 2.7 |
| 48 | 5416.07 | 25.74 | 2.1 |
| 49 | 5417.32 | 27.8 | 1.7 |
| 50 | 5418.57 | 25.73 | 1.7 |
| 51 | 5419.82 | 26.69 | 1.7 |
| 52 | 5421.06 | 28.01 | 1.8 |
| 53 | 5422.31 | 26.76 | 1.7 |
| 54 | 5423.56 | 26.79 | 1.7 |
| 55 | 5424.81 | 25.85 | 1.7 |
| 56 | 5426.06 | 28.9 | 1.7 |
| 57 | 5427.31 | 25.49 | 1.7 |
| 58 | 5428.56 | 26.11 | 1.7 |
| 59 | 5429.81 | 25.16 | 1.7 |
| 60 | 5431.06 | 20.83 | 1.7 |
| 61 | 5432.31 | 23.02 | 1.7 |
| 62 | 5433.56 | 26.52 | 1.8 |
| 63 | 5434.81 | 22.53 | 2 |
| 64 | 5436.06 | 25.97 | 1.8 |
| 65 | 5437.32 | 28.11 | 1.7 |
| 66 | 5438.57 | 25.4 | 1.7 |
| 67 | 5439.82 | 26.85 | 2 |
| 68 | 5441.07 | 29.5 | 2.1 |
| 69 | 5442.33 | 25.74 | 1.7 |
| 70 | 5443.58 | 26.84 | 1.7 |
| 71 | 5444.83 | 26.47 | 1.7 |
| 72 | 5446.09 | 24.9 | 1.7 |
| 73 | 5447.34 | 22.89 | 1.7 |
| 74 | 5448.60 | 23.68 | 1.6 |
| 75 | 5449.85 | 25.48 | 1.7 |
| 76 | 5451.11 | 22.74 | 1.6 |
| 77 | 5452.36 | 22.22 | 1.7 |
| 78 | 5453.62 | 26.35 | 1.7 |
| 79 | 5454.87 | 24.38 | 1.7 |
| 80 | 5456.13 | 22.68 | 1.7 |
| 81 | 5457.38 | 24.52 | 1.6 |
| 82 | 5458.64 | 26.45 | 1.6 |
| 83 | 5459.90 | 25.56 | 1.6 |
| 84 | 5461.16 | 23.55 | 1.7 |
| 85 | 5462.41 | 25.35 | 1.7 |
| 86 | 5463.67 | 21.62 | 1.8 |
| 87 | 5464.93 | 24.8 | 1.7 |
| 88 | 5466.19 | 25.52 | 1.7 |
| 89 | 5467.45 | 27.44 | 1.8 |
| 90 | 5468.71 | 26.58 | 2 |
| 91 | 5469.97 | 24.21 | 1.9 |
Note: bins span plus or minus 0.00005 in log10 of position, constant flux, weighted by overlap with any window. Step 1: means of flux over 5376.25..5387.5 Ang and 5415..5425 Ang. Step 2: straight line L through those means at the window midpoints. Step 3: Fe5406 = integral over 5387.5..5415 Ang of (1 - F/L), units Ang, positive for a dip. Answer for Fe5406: 2.3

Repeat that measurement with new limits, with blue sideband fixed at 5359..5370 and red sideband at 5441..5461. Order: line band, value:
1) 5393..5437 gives 0.6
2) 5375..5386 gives -0.4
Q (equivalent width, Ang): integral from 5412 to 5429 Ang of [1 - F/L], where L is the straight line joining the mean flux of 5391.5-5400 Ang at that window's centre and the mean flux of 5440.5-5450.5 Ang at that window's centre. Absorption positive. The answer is -0.43 Ang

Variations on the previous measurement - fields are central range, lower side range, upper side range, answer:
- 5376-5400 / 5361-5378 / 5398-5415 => -1.3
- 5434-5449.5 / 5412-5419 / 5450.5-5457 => -1.1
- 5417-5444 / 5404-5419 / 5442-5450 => -1.3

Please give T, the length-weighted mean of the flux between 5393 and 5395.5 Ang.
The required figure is 24.5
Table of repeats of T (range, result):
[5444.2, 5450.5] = 24.7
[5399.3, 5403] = 23.8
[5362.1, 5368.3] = 25.9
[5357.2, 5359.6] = 27.6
